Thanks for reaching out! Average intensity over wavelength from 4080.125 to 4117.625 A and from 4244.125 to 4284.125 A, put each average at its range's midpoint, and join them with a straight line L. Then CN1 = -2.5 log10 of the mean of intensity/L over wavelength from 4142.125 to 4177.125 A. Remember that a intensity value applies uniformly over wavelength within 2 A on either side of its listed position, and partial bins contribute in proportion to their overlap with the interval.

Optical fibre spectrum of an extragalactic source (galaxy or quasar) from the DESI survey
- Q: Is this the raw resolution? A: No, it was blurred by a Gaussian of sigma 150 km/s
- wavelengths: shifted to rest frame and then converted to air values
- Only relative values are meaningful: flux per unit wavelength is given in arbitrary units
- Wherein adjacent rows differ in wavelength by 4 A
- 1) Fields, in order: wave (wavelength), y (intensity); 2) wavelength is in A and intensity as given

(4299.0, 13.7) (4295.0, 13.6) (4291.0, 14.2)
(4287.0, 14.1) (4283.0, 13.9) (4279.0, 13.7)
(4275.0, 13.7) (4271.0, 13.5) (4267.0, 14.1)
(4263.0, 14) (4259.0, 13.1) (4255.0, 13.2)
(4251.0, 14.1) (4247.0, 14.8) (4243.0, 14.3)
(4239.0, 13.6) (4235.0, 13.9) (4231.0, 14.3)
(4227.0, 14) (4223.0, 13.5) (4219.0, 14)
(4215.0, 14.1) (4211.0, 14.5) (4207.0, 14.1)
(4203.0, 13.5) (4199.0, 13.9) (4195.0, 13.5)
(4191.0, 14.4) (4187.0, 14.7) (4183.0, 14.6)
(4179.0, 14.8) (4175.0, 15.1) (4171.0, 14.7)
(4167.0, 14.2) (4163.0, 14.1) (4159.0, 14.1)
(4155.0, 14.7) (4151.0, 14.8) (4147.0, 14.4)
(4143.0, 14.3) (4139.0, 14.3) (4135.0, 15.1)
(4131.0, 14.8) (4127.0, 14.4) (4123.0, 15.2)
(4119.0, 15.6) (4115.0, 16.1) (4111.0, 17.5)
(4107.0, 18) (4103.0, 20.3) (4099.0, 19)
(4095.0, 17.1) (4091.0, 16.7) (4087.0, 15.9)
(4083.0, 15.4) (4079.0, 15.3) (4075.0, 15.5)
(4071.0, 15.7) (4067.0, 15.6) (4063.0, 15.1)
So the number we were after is 0.106 mag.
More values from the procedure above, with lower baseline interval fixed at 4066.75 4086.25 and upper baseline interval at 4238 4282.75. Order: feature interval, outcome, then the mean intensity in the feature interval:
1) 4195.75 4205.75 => 0.05 mag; 13.7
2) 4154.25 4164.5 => 0.04 mag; 14.3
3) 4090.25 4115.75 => -0.18 mag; 18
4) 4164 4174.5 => 0.01 mag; 14.5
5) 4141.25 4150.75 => 0.03 mag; 14.4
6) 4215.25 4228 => 0.03 mag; 13.9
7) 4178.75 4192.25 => -0.01 mag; 14.6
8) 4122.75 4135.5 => 0.02 mag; 14.8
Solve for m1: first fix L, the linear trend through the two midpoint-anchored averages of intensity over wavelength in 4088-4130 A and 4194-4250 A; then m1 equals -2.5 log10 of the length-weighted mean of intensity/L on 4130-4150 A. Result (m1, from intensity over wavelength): 0.109 mag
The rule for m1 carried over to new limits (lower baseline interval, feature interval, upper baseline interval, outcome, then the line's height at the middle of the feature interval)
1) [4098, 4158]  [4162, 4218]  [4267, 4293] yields 0.05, 15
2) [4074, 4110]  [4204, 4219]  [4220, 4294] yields 0.05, 14.8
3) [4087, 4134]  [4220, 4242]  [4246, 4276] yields 0.04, 14.4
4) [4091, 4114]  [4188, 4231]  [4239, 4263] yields 0.08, 15.1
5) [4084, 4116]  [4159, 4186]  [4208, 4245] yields 0.07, 15.5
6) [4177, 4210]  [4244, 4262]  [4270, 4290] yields 0.01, 13.9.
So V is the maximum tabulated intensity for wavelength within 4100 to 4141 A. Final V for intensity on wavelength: 20.3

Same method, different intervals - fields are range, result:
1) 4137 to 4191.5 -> 15.1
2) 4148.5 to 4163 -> 14.8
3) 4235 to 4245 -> 14.3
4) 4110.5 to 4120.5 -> 17.5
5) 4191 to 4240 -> 14.5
